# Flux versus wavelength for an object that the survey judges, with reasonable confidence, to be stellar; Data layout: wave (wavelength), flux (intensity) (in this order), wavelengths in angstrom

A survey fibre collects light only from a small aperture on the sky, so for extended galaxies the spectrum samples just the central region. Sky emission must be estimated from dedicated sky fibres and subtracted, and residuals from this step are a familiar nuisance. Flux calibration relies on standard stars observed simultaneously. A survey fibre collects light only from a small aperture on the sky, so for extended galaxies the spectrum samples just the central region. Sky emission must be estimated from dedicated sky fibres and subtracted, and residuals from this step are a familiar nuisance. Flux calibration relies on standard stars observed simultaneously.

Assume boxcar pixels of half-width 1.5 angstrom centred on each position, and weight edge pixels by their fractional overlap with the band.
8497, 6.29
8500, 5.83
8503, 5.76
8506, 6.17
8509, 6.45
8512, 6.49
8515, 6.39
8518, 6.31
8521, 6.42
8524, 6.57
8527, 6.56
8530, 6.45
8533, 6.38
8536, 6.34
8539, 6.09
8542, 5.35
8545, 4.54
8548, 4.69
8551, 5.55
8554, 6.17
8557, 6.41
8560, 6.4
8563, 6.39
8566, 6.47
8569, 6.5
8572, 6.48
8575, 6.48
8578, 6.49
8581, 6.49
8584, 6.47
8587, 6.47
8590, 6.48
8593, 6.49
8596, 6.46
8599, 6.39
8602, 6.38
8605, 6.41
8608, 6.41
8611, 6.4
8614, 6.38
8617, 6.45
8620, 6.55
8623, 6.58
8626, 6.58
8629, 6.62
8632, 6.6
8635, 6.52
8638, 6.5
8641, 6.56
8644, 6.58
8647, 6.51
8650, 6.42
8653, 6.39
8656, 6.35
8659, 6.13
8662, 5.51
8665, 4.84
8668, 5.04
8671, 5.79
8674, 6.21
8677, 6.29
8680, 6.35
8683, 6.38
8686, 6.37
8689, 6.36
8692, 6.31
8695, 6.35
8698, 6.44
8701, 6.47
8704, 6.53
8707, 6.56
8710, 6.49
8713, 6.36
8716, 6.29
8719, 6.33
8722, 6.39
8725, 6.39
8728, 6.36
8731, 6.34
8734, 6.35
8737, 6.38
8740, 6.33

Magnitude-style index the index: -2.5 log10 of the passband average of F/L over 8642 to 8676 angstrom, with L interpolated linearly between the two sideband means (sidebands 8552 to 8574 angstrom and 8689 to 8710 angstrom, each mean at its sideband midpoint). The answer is 0.08 mag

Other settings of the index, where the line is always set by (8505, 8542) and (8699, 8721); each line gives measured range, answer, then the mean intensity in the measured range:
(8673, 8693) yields 0.016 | 6.33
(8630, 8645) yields -0.026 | 6.55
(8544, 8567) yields 0.093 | 5.84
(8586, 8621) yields -0.009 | 6.44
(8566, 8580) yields -0.020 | 6.49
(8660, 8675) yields 0.172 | 5.48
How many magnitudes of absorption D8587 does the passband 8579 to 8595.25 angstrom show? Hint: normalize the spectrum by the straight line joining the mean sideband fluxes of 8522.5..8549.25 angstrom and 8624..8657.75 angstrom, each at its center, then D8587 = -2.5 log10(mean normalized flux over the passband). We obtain -0.05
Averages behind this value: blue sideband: 5.9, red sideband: 6.51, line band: 6.48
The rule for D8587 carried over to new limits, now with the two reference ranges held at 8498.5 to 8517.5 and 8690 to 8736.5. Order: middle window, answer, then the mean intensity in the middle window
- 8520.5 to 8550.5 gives 0.05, 5.91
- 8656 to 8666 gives 0.12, 5.65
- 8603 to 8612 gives -0.02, 6.41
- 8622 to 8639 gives -0.04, 6.57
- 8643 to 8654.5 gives -0.02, 6.47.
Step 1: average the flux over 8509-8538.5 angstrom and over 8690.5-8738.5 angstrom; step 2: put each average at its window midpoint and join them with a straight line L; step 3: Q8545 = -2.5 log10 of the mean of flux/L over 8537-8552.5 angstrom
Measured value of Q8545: 0.21 mag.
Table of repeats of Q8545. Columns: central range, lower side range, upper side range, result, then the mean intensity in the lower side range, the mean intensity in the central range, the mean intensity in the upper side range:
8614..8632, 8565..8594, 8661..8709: -0.036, 6.48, 6.54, 6.12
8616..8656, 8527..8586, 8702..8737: -0.045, 6.13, 6.52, 6.4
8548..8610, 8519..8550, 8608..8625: -0.021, 5.94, 6.35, 6.47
